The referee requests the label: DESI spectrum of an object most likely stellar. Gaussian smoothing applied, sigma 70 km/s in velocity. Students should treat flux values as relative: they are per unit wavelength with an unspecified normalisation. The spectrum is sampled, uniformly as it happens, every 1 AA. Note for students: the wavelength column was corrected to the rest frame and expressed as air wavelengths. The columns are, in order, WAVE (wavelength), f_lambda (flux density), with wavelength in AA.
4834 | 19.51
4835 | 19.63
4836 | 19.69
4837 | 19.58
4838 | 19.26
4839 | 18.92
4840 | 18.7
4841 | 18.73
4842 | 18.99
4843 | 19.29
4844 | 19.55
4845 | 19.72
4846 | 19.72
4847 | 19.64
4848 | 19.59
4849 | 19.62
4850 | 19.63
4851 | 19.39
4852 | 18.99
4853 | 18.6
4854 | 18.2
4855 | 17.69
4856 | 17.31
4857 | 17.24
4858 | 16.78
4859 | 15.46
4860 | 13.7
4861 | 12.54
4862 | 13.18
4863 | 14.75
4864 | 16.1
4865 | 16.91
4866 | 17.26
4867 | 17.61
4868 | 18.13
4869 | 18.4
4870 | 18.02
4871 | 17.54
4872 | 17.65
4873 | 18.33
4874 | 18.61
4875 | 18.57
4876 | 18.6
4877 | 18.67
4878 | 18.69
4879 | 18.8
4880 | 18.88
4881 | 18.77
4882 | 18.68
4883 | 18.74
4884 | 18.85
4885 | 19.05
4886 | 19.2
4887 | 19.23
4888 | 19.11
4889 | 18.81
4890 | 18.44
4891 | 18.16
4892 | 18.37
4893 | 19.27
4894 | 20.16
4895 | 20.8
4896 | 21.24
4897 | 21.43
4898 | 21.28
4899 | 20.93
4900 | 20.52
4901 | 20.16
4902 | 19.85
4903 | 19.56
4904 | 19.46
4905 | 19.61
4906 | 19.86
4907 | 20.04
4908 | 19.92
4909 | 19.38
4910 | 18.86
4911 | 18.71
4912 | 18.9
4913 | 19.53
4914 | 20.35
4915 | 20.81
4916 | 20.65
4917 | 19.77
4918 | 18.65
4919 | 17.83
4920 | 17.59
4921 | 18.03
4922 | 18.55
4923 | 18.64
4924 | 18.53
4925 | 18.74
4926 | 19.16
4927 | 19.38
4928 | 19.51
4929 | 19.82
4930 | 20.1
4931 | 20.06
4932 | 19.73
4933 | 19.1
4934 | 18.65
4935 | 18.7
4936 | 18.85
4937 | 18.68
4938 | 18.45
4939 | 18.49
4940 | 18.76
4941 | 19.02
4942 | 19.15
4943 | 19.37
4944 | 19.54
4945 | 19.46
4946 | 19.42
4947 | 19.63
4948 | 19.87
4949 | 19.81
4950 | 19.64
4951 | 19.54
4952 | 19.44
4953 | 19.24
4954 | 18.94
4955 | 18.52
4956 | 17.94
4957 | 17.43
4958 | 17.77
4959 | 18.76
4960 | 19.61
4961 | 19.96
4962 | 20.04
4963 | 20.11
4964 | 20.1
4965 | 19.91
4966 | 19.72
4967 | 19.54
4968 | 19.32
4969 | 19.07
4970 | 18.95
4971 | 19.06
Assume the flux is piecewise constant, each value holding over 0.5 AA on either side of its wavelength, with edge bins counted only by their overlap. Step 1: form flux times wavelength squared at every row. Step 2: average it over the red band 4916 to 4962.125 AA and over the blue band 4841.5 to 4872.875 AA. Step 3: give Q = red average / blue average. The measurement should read 1.1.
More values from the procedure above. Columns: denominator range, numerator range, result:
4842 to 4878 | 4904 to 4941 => 1.11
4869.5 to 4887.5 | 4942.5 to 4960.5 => 1.06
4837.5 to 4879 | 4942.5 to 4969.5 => 1.12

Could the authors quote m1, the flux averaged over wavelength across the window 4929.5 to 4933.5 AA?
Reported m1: 19.7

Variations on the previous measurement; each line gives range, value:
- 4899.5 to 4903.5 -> 20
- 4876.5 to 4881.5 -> 18.8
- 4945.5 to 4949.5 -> 19.7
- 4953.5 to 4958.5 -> 18.1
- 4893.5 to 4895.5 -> 20.5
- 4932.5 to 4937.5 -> 18.8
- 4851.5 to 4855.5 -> 18.4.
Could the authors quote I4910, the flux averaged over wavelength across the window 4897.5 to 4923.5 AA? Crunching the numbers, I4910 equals 19.5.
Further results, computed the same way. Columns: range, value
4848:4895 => 18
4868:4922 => 19.2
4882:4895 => 19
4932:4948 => 19.1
